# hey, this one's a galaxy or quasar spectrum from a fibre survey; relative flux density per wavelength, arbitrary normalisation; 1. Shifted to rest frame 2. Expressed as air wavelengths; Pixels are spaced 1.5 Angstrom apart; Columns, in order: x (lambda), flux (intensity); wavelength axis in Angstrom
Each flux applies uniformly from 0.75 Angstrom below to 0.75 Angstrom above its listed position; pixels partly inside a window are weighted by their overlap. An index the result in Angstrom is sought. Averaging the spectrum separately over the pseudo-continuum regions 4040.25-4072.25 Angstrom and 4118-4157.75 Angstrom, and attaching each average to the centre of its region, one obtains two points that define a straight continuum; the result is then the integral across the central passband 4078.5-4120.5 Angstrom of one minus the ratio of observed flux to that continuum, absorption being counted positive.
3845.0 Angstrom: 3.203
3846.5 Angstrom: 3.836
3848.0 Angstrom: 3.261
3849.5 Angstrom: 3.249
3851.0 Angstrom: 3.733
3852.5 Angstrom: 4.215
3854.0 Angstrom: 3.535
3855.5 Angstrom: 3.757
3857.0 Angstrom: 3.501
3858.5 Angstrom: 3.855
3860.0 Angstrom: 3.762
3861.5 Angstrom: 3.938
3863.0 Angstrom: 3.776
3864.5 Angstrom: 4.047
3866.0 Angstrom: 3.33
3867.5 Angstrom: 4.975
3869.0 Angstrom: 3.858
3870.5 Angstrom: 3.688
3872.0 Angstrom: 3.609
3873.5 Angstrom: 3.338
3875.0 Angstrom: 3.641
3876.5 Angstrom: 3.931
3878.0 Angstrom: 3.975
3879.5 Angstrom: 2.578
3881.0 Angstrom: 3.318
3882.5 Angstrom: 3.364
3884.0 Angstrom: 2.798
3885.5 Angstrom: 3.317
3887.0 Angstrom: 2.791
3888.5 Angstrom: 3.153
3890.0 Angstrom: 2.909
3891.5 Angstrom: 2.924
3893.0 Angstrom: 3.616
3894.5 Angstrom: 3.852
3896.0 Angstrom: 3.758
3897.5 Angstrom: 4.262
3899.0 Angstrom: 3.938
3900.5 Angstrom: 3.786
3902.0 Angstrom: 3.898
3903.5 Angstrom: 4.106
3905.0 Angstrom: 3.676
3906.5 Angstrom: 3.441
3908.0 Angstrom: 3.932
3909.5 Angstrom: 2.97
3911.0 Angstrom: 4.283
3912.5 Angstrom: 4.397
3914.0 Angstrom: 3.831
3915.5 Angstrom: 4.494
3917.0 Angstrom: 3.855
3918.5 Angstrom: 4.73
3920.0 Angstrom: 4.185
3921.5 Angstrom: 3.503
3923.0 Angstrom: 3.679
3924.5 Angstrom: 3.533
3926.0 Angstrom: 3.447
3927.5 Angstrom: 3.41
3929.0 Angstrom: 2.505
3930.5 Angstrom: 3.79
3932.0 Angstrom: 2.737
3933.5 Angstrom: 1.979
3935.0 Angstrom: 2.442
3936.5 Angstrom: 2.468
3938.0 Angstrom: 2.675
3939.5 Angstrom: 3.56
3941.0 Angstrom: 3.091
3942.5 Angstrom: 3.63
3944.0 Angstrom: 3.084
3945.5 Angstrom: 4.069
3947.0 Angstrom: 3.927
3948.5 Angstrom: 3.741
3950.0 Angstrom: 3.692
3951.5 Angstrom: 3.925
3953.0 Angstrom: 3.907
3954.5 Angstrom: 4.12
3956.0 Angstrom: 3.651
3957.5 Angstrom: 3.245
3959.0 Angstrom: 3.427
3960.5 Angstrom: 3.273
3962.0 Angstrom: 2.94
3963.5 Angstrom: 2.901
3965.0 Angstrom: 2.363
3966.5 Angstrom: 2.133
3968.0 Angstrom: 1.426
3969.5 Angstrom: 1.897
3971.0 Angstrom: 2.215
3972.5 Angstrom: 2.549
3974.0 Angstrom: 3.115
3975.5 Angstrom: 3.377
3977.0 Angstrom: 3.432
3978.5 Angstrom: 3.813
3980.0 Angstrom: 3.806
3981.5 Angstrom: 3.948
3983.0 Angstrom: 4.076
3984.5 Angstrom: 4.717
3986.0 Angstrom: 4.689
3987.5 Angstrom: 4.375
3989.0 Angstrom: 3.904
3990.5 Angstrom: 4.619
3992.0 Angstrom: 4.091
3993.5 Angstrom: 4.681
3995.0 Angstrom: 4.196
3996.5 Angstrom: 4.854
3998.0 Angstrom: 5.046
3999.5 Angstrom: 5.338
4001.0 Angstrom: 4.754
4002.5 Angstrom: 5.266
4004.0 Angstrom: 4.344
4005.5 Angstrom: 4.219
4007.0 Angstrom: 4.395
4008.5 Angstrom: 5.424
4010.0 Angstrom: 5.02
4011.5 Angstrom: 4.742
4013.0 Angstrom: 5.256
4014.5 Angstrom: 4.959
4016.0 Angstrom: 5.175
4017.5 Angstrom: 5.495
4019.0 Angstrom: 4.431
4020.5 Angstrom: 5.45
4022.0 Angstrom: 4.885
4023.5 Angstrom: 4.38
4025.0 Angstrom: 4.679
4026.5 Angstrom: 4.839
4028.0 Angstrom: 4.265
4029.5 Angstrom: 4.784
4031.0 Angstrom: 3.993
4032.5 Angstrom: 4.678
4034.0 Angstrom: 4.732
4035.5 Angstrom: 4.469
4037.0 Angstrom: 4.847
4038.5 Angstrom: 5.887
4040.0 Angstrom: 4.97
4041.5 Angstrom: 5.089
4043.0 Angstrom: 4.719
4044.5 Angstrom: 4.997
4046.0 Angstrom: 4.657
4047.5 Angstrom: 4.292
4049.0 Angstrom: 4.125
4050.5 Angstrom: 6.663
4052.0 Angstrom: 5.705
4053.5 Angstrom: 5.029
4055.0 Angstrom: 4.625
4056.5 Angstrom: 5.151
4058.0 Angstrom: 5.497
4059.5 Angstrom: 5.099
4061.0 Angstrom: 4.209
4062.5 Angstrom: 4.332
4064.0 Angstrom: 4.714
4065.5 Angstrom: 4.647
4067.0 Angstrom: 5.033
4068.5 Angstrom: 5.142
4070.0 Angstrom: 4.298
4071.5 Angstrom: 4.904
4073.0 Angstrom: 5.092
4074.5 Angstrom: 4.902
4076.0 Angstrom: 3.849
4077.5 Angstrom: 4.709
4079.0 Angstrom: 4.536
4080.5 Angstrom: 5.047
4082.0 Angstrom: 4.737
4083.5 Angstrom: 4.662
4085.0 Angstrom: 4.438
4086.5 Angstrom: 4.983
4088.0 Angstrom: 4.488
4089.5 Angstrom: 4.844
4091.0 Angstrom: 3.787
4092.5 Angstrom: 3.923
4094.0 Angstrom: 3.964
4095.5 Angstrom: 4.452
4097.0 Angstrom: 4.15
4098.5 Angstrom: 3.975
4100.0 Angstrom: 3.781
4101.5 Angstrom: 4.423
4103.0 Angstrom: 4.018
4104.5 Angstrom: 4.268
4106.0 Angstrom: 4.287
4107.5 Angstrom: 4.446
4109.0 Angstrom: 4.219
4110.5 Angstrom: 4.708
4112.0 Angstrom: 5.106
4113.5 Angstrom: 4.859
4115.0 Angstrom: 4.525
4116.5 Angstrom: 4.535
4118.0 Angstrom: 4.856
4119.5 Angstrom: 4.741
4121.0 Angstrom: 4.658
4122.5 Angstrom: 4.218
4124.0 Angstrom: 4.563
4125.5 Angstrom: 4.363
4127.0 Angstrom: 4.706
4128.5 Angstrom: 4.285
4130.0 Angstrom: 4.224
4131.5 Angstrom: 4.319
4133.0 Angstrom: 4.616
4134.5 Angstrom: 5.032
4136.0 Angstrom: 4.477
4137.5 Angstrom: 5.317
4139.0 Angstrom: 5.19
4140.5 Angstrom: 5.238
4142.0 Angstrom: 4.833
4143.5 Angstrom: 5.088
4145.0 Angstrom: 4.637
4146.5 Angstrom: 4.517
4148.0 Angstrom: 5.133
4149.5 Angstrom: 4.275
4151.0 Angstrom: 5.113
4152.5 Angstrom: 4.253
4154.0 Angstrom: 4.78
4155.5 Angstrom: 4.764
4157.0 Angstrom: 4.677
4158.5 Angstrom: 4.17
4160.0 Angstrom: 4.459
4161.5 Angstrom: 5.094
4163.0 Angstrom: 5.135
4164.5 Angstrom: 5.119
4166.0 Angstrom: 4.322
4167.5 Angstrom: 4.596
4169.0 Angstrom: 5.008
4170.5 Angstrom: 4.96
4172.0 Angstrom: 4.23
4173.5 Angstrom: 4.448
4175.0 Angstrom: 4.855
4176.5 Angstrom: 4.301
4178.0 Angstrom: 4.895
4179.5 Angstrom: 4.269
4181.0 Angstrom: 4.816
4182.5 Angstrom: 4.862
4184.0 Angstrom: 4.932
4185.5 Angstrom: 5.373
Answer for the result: 2.95 Angstrom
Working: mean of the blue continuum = 4.9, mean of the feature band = 4.46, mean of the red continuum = 4.7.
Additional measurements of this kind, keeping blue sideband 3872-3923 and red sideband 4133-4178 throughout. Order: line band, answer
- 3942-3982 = 7.0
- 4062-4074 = -1.1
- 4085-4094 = 0.2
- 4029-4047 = -2.4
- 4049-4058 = -2.1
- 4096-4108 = 1.0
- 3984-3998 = -1.5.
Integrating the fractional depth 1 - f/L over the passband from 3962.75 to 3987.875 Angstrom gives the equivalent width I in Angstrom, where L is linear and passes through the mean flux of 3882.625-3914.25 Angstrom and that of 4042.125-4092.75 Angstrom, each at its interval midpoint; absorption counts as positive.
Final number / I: 5.7 Angstrom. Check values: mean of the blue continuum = 3.59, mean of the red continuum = 4.77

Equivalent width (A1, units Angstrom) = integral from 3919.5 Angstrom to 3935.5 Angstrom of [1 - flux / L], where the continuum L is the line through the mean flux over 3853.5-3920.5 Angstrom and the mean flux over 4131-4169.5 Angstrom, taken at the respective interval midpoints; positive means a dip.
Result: 2.8 Angstrom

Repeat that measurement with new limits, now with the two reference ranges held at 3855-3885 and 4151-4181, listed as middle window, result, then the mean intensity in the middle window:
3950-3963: 1.28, 3.56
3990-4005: -2.30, 4.71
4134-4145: -1.02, 5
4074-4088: -0.85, 4.64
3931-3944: 3.43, 2.86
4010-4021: -2.42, 5.06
